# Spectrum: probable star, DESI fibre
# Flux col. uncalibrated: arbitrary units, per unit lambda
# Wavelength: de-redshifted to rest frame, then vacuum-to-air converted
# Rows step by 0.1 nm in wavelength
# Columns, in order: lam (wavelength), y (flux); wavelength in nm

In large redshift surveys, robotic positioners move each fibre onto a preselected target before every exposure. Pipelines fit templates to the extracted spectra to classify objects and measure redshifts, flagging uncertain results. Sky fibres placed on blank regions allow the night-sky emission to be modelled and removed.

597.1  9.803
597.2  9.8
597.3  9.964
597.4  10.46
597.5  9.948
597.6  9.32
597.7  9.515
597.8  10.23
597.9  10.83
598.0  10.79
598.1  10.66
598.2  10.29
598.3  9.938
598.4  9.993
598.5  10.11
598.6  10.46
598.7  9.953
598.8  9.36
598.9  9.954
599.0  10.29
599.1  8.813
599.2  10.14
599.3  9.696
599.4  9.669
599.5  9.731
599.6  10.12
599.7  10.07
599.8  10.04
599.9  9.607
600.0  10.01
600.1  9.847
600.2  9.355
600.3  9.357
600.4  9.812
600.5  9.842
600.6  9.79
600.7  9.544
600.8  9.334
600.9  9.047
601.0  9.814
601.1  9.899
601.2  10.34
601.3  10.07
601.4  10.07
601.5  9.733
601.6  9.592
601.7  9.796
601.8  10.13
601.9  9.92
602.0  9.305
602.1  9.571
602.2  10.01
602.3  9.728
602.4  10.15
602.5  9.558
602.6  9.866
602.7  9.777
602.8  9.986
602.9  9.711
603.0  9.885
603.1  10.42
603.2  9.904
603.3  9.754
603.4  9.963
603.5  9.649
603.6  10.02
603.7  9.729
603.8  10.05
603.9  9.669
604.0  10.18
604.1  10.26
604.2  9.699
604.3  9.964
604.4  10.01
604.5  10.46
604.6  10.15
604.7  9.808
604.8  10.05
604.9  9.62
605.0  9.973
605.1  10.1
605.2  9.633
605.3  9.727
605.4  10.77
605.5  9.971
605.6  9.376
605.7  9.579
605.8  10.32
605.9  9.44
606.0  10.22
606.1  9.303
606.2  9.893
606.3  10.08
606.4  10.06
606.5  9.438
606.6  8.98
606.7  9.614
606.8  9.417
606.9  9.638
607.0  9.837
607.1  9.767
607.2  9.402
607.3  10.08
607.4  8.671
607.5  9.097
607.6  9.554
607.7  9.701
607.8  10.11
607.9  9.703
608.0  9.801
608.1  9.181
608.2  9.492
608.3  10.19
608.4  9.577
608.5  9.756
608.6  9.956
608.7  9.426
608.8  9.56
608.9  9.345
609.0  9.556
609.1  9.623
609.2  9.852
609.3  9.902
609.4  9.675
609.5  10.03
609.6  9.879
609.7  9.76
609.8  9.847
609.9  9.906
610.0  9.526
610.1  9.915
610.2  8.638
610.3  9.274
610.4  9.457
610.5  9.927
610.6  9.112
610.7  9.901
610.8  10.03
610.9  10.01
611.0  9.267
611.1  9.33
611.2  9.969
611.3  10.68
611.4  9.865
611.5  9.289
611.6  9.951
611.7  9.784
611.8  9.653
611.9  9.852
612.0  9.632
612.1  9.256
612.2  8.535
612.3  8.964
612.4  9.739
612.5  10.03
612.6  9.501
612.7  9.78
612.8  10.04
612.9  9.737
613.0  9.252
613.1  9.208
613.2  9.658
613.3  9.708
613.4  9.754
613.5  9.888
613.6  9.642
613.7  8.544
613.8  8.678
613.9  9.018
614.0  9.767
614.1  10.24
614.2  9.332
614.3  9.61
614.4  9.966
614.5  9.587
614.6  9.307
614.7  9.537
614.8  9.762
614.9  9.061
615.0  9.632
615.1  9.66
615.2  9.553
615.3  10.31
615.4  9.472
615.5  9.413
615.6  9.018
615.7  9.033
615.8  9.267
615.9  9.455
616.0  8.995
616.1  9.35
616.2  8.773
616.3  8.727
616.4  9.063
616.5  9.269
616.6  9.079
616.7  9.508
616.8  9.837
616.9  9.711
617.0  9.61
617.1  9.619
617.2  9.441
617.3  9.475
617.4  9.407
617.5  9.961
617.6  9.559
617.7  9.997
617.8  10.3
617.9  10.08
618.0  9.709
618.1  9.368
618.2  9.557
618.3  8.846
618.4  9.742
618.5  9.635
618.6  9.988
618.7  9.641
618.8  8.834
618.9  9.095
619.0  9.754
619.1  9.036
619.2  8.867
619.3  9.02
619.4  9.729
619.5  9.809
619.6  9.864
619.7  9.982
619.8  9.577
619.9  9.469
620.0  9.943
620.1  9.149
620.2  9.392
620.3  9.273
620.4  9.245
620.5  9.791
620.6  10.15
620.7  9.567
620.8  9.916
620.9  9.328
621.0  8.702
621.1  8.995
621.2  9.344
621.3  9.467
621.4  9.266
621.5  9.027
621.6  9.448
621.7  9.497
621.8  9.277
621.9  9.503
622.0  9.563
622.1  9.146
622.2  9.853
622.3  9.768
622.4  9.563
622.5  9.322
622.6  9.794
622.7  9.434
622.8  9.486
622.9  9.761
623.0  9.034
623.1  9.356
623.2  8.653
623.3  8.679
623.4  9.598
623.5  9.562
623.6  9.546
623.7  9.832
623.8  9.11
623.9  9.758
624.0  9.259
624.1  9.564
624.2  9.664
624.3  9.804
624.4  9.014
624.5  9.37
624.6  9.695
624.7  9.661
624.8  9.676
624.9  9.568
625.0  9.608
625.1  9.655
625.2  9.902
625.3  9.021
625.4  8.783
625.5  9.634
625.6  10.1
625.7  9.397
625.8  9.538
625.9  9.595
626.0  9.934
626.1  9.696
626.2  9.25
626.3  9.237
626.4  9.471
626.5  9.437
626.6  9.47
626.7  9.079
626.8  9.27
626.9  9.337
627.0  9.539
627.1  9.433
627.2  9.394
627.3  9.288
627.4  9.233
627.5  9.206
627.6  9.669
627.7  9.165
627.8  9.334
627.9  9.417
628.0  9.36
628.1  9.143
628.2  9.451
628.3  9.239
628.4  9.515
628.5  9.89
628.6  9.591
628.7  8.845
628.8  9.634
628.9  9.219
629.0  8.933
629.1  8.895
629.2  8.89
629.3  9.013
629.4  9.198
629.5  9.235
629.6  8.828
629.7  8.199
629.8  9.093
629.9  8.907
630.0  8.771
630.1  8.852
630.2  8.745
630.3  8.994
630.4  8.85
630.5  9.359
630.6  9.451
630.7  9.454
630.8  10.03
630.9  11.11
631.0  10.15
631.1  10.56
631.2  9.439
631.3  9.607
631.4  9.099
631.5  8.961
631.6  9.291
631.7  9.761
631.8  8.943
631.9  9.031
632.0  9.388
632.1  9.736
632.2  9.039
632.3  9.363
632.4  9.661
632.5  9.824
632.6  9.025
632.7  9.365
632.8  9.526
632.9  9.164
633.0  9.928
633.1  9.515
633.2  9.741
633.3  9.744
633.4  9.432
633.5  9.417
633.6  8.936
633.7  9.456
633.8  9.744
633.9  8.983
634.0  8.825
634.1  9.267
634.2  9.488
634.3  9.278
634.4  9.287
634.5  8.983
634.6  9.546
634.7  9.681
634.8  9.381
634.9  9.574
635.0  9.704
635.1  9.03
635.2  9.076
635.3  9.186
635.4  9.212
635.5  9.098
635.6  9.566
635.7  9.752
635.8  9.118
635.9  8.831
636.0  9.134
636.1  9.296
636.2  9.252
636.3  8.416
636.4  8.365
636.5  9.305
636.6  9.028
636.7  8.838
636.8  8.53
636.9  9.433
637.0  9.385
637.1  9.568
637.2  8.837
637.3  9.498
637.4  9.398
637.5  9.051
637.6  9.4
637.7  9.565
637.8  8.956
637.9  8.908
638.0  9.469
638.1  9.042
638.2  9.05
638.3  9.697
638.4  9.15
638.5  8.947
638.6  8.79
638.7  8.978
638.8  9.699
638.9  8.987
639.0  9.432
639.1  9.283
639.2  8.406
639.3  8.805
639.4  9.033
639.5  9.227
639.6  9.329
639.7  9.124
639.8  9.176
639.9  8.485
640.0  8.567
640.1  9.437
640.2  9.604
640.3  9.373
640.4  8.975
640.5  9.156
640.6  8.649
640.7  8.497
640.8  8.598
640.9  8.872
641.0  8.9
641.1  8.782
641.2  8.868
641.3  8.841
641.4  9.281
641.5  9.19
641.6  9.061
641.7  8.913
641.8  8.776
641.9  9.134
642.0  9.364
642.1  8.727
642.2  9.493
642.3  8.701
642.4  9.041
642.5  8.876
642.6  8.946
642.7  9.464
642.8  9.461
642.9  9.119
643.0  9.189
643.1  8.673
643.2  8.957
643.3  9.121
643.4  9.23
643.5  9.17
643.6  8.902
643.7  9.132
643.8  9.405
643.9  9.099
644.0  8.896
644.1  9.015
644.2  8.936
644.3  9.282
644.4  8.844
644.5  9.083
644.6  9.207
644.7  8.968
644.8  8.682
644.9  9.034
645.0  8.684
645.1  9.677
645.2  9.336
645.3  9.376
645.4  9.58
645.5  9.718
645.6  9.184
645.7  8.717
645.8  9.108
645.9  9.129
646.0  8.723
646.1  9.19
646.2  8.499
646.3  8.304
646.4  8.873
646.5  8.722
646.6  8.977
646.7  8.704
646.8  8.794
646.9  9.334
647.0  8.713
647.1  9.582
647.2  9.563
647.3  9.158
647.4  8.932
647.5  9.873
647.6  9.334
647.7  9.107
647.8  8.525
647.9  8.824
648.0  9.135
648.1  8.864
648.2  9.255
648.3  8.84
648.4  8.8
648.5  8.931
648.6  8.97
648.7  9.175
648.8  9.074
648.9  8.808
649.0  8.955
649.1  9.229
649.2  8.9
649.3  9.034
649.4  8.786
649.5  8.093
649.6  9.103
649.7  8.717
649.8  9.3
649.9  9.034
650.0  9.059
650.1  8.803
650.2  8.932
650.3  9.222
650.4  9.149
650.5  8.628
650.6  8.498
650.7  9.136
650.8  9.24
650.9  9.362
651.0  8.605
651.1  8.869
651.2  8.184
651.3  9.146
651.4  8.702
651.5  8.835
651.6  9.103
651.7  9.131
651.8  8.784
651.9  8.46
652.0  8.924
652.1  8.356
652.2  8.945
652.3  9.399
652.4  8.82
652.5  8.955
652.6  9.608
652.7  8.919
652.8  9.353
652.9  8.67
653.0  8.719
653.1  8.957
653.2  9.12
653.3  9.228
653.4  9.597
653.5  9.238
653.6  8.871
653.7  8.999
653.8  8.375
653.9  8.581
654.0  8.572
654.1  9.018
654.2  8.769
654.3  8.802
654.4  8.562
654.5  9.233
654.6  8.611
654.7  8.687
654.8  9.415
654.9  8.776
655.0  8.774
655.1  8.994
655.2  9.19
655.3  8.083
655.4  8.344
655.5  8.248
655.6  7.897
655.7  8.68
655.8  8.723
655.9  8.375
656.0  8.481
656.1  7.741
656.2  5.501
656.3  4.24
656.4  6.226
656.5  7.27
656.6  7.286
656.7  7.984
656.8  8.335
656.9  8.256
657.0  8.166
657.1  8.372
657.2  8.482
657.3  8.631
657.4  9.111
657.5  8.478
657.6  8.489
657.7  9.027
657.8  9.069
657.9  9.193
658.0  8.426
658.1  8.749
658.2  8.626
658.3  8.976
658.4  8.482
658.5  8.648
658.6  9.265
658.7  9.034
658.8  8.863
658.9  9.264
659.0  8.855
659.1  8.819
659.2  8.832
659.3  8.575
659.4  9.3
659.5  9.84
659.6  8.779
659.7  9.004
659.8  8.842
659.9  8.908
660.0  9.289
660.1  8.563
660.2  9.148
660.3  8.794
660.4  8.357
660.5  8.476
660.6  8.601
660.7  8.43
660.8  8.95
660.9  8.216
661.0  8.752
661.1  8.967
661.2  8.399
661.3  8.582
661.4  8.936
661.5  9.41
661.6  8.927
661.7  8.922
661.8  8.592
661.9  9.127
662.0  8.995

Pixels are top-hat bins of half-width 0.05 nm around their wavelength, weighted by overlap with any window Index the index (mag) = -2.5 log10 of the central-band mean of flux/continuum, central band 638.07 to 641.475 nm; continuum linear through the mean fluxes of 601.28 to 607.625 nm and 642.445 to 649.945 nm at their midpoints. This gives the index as 0.015 mag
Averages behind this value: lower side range 9.81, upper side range 9.04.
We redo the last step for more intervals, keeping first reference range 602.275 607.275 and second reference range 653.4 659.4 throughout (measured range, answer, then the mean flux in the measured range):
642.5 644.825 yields -0.03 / 9.08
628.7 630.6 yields 0.02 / 8.99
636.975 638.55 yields -0.03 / 9.24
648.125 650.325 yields -0.03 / 8.95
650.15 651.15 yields -0.04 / 8.96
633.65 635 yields -0.03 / 9.36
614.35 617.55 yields 0.01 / 9.43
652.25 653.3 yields -0.06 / 9.06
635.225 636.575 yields -0.01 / 9.12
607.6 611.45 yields 0.00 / 9.7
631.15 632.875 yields -0.03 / 9.35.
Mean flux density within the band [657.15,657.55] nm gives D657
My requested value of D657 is 8.68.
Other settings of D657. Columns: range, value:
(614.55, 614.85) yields 9.54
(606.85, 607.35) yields 9.74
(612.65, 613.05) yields 9.7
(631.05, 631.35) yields 9.87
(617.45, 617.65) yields 9.76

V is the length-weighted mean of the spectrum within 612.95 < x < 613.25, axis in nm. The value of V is 9.37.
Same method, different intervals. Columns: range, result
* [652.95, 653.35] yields 9.01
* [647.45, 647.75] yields 9.44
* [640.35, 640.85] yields 8.77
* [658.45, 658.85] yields 8.95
